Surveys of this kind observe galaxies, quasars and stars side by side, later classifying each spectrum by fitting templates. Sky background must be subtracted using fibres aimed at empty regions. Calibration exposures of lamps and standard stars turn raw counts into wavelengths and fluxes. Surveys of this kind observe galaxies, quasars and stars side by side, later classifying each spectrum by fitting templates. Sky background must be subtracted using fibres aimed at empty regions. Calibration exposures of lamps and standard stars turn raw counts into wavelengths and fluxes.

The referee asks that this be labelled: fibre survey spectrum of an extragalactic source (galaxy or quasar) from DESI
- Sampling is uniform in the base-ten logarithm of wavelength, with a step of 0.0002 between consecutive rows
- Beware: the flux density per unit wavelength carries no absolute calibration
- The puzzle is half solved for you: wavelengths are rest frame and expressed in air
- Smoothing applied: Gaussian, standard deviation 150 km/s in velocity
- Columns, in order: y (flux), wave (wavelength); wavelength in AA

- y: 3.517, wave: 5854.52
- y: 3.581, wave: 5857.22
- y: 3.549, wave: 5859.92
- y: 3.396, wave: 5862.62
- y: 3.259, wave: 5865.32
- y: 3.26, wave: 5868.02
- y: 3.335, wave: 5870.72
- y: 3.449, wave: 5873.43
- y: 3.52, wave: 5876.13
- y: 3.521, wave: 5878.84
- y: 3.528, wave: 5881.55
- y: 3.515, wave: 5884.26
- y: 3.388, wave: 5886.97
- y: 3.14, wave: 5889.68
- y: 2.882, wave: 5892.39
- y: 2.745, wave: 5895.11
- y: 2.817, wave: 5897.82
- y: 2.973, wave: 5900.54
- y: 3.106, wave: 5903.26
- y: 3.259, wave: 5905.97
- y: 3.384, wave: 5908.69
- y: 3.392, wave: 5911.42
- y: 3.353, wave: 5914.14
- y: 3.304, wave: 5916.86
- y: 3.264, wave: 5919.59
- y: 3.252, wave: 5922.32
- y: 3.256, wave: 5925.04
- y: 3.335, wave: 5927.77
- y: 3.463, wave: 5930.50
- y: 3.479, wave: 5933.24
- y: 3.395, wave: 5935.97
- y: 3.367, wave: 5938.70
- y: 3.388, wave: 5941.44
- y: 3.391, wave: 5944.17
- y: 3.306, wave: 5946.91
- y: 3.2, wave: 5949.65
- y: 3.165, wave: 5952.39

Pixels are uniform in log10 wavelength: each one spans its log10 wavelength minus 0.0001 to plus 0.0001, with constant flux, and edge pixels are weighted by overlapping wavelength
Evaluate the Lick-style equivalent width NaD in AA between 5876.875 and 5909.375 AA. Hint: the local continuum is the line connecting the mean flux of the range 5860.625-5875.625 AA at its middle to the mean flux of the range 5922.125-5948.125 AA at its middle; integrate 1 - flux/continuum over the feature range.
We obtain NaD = 1.7 AA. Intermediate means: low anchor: 3.36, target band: 3.19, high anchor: 3.37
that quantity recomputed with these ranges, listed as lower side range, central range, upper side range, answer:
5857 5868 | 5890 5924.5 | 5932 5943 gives 2.7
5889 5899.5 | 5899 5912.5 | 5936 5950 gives -1.0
